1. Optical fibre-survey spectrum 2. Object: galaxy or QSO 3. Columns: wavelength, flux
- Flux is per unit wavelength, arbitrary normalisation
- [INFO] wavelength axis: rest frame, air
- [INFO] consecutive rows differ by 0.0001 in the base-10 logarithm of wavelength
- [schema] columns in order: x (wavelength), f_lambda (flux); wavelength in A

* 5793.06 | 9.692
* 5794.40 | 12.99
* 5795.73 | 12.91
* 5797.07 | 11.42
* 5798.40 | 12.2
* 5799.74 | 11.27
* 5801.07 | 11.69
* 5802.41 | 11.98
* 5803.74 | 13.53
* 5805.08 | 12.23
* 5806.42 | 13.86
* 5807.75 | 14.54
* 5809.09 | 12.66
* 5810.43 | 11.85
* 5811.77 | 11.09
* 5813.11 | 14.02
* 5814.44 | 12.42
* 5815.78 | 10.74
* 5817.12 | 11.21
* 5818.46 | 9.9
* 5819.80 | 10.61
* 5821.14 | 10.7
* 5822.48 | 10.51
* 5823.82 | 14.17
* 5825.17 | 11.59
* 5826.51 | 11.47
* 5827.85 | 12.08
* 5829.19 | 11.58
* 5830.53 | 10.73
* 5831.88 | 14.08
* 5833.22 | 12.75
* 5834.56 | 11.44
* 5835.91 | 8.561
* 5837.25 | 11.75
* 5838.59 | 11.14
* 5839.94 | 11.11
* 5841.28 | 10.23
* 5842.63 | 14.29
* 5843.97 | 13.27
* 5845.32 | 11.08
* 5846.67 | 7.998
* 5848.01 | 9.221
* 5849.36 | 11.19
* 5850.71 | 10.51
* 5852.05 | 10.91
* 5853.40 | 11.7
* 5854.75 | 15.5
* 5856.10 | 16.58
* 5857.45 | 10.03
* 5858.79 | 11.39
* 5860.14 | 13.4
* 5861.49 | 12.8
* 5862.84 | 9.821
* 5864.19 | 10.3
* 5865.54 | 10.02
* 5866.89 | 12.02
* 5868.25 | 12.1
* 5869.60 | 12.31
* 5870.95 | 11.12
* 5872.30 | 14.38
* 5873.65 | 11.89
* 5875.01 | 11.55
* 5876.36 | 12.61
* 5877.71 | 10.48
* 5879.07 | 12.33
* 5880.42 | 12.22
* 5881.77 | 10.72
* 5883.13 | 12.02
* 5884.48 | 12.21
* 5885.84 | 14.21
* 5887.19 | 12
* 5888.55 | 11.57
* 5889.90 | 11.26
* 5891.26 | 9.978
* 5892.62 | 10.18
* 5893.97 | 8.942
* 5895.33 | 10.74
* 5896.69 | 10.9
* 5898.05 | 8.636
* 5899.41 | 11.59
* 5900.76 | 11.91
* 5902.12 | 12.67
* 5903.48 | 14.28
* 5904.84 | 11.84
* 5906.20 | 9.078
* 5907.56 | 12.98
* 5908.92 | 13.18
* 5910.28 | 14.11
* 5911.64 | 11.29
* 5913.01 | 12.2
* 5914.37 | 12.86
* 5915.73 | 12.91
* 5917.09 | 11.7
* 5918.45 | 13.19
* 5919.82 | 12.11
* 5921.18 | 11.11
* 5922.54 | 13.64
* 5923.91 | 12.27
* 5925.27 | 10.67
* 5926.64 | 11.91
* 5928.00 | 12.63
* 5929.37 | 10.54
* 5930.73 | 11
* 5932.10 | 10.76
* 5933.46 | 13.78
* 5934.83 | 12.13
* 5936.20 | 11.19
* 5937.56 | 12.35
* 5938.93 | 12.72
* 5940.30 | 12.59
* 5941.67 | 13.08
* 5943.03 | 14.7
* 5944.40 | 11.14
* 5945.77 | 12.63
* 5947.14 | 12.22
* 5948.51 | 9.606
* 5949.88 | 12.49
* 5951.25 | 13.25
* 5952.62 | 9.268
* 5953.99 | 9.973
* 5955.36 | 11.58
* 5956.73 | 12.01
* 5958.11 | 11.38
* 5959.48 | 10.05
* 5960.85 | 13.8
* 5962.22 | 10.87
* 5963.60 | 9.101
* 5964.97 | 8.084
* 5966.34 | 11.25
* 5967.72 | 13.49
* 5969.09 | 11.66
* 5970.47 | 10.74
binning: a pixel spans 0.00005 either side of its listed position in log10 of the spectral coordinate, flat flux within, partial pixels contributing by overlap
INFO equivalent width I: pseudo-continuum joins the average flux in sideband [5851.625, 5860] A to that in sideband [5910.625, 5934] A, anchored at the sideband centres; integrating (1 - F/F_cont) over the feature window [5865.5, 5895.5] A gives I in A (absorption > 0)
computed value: 2.1 A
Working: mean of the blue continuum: 12.8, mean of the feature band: 11.6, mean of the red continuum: 12.1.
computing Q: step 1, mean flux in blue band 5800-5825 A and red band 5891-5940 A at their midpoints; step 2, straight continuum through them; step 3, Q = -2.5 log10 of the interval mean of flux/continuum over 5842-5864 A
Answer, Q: 0.013 mag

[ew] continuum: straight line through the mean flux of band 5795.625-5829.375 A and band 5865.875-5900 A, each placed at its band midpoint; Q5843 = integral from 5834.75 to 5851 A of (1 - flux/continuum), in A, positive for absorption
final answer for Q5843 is 1.2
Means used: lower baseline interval 12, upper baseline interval 11.5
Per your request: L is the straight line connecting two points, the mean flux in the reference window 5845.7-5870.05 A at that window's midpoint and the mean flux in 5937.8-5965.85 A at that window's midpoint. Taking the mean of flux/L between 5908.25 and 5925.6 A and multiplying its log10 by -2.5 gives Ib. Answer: -0.08 mag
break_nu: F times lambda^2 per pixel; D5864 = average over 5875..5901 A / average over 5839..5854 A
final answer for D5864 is 1.04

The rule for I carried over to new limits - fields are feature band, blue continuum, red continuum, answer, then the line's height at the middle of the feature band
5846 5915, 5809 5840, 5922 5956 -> 0.4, 11.7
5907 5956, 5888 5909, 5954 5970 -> -4.1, 11.2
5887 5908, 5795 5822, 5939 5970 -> 1.1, 11.8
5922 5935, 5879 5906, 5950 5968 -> -0.8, 11.2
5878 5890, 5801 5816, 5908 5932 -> 0.3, 12.3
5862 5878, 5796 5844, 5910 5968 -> 0.4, 11.9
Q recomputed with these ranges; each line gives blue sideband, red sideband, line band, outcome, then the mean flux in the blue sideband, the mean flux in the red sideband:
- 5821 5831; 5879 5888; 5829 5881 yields 0.02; 11.7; 12.2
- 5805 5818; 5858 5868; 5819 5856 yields 0.03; 12.4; 11.4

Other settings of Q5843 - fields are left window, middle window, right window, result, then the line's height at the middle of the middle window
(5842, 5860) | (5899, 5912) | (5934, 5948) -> -0.12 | 12.2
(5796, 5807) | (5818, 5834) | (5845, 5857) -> 0.33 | 12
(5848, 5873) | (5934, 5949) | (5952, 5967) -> -1.87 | 10.9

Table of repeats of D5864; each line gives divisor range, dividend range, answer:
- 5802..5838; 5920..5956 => 1.04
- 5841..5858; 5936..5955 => 1.05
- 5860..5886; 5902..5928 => 1.05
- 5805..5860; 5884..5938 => 1.03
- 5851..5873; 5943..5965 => 0.96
